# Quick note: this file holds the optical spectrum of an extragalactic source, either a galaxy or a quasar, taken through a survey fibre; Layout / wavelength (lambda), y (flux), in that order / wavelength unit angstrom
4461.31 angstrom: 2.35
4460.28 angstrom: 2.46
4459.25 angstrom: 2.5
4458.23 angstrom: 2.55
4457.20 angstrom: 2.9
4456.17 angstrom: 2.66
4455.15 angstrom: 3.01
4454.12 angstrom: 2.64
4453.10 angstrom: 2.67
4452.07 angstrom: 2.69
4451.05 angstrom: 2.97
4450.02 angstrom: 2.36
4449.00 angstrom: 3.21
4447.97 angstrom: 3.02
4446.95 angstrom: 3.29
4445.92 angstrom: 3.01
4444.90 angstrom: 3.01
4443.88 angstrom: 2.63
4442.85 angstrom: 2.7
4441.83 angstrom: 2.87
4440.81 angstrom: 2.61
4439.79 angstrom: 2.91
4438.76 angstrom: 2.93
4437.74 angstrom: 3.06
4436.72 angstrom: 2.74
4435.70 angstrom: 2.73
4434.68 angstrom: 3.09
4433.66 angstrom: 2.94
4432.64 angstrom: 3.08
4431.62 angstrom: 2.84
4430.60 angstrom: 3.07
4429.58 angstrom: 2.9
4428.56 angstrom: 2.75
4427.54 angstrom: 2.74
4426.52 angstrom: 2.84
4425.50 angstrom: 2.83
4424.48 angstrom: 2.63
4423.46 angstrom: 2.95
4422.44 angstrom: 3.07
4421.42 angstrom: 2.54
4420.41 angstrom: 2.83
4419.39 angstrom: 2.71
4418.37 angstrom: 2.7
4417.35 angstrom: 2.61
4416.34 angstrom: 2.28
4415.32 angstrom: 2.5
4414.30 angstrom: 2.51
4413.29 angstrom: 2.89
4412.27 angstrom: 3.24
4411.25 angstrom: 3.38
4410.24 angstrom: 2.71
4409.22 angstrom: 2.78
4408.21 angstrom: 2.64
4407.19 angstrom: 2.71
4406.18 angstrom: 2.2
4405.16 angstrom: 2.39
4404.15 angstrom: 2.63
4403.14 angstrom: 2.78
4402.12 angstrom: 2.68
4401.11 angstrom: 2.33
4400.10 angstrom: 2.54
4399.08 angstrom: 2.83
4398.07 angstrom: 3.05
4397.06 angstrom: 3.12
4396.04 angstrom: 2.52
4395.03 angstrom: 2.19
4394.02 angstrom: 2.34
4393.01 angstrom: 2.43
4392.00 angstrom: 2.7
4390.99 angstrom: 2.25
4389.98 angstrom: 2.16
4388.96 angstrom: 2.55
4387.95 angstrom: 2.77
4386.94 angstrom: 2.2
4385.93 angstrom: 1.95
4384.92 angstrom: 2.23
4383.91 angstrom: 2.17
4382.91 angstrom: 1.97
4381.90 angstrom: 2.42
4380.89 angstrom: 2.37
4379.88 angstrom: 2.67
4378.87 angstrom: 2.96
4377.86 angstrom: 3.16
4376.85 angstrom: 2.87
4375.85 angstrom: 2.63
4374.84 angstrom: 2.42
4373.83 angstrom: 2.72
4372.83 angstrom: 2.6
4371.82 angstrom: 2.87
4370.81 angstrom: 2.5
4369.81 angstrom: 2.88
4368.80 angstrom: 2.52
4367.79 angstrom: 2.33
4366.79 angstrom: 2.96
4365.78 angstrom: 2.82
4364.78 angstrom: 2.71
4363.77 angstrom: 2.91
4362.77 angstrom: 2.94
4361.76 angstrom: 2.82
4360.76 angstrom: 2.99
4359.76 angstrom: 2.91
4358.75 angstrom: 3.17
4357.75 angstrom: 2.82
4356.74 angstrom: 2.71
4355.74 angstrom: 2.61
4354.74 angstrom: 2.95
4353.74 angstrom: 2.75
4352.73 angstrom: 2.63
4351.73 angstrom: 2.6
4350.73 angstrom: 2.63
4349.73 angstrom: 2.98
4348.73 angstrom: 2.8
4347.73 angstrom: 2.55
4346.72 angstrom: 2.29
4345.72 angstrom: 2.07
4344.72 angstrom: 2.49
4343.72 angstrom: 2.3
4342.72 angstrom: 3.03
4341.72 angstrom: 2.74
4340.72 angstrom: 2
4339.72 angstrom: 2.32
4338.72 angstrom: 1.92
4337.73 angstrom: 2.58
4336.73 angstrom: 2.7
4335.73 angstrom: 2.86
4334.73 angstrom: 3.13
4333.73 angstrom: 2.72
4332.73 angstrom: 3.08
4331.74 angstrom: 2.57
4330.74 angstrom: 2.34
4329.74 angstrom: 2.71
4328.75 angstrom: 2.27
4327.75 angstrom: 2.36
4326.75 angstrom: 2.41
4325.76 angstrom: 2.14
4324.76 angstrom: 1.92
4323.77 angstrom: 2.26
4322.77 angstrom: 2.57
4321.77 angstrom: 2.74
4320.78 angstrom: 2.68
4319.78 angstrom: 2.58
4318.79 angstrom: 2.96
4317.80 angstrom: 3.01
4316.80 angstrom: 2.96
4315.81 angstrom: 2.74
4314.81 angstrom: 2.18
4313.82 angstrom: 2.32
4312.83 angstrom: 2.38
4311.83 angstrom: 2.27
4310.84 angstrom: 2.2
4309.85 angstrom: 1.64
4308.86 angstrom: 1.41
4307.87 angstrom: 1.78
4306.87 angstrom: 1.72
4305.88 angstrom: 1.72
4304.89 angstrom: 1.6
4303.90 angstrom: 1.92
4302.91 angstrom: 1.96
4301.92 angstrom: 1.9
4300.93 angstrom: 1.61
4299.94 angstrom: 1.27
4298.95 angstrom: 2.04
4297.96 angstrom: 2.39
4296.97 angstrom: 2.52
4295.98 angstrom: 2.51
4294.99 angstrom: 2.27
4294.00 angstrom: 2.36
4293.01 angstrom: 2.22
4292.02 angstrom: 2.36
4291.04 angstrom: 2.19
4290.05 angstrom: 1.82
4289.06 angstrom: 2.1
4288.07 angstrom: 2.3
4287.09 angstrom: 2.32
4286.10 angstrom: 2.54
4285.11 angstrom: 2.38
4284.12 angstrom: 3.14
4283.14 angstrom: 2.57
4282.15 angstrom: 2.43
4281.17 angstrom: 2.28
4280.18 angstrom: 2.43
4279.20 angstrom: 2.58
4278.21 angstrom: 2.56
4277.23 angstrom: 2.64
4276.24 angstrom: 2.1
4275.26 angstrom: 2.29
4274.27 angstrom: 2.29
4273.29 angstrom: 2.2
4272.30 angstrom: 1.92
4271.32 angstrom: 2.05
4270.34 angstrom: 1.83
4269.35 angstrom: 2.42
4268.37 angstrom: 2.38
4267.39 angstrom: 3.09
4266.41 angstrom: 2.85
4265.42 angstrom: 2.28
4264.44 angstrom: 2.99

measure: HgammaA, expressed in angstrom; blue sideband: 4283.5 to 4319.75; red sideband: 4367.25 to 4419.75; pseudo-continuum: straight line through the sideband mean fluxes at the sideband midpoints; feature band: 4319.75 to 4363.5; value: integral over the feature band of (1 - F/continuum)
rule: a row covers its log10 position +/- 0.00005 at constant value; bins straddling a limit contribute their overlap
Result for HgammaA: -4.4 angstrom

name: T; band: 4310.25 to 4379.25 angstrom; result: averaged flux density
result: 2.63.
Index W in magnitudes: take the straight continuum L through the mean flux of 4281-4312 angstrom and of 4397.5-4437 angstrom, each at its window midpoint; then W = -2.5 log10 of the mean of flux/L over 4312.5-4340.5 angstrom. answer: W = -0.12 mag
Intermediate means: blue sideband 2.11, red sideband 2.76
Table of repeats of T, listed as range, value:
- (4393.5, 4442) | 2.75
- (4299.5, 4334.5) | 2.26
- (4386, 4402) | 2.52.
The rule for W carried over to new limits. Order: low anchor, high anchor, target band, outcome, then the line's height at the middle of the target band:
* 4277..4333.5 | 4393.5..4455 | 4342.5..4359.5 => -0.077 mag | 2.48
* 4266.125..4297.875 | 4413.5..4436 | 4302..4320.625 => 0.125 mag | 2.45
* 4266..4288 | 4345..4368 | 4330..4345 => 0.031 mag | 2.66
